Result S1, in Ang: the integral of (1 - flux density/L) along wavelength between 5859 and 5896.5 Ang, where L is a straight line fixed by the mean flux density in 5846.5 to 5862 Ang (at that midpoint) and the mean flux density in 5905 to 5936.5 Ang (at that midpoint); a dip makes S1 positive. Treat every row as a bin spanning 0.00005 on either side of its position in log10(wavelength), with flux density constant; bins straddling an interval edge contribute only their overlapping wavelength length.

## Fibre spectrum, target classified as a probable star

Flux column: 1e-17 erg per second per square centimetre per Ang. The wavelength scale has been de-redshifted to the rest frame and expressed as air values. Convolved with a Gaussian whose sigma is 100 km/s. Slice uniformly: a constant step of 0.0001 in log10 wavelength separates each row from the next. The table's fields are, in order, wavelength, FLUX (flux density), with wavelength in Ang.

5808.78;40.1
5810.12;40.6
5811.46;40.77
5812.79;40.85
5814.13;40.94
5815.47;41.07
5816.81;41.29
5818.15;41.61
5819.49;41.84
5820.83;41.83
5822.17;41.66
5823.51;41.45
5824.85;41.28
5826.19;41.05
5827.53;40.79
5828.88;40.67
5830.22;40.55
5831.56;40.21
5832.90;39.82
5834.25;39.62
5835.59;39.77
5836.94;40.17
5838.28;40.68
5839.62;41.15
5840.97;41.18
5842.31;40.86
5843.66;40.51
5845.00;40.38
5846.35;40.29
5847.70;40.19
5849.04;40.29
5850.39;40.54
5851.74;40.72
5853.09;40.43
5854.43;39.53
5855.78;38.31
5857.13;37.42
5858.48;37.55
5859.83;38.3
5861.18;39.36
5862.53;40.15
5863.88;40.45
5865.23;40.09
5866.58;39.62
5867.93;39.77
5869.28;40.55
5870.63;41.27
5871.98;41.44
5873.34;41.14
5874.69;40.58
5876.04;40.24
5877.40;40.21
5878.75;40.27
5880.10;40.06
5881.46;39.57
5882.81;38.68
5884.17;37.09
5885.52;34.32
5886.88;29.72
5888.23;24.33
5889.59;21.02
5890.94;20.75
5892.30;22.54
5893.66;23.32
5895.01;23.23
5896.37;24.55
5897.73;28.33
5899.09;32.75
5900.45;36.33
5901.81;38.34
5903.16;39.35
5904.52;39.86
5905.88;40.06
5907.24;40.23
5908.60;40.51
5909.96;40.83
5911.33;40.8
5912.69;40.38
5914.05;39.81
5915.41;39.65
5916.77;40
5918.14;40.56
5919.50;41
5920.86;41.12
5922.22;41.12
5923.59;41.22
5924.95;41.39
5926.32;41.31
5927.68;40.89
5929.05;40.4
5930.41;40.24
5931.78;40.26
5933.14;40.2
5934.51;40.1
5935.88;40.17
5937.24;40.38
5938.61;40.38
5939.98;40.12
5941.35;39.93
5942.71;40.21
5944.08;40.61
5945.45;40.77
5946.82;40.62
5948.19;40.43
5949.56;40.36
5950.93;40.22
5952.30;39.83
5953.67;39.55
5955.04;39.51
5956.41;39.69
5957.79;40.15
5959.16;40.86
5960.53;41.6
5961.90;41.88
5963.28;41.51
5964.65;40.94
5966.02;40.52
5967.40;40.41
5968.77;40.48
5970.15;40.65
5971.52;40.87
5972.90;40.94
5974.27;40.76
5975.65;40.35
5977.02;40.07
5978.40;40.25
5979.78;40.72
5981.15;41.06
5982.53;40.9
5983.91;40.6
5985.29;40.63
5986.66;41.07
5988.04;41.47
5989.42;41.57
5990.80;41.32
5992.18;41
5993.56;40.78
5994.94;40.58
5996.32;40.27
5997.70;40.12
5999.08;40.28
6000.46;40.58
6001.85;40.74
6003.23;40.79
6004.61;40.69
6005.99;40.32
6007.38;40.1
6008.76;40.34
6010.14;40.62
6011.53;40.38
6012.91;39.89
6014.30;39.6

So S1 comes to 4.2 Ang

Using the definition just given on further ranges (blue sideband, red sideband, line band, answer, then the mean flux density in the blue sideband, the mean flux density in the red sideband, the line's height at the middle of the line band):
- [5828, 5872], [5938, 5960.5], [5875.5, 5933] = 5.4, 40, 40.2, 40.1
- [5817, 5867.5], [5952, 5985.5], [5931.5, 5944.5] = 0.1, 40.3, 40.6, 40.5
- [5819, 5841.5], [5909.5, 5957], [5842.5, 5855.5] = 0.1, 40.8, 40.4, 40.7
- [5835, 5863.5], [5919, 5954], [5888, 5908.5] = 4.8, 39.9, 40.5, 40.2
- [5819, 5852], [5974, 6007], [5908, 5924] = 0.0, 40.7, 40.7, 40.7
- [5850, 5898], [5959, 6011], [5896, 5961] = -2.4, 35.7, 40.8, 38.2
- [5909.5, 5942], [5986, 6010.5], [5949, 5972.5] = 0.0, 40.5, 40.7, 40.6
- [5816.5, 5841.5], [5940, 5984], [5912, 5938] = 0.1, 40.9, 40.5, 40.6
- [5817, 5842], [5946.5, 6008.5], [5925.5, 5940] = 0.1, 40.9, 40.6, 40.7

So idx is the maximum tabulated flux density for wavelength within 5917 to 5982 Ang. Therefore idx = 41.88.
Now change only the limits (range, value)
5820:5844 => 41.83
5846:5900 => 41.44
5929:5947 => 40.77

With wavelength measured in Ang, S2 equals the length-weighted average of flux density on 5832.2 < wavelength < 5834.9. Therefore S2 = 39.7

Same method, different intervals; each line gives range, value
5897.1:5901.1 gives 32.5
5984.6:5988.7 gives 41.1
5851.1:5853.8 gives 40.6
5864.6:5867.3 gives 39.9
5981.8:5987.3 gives 40.8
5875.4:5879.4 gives 40.2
